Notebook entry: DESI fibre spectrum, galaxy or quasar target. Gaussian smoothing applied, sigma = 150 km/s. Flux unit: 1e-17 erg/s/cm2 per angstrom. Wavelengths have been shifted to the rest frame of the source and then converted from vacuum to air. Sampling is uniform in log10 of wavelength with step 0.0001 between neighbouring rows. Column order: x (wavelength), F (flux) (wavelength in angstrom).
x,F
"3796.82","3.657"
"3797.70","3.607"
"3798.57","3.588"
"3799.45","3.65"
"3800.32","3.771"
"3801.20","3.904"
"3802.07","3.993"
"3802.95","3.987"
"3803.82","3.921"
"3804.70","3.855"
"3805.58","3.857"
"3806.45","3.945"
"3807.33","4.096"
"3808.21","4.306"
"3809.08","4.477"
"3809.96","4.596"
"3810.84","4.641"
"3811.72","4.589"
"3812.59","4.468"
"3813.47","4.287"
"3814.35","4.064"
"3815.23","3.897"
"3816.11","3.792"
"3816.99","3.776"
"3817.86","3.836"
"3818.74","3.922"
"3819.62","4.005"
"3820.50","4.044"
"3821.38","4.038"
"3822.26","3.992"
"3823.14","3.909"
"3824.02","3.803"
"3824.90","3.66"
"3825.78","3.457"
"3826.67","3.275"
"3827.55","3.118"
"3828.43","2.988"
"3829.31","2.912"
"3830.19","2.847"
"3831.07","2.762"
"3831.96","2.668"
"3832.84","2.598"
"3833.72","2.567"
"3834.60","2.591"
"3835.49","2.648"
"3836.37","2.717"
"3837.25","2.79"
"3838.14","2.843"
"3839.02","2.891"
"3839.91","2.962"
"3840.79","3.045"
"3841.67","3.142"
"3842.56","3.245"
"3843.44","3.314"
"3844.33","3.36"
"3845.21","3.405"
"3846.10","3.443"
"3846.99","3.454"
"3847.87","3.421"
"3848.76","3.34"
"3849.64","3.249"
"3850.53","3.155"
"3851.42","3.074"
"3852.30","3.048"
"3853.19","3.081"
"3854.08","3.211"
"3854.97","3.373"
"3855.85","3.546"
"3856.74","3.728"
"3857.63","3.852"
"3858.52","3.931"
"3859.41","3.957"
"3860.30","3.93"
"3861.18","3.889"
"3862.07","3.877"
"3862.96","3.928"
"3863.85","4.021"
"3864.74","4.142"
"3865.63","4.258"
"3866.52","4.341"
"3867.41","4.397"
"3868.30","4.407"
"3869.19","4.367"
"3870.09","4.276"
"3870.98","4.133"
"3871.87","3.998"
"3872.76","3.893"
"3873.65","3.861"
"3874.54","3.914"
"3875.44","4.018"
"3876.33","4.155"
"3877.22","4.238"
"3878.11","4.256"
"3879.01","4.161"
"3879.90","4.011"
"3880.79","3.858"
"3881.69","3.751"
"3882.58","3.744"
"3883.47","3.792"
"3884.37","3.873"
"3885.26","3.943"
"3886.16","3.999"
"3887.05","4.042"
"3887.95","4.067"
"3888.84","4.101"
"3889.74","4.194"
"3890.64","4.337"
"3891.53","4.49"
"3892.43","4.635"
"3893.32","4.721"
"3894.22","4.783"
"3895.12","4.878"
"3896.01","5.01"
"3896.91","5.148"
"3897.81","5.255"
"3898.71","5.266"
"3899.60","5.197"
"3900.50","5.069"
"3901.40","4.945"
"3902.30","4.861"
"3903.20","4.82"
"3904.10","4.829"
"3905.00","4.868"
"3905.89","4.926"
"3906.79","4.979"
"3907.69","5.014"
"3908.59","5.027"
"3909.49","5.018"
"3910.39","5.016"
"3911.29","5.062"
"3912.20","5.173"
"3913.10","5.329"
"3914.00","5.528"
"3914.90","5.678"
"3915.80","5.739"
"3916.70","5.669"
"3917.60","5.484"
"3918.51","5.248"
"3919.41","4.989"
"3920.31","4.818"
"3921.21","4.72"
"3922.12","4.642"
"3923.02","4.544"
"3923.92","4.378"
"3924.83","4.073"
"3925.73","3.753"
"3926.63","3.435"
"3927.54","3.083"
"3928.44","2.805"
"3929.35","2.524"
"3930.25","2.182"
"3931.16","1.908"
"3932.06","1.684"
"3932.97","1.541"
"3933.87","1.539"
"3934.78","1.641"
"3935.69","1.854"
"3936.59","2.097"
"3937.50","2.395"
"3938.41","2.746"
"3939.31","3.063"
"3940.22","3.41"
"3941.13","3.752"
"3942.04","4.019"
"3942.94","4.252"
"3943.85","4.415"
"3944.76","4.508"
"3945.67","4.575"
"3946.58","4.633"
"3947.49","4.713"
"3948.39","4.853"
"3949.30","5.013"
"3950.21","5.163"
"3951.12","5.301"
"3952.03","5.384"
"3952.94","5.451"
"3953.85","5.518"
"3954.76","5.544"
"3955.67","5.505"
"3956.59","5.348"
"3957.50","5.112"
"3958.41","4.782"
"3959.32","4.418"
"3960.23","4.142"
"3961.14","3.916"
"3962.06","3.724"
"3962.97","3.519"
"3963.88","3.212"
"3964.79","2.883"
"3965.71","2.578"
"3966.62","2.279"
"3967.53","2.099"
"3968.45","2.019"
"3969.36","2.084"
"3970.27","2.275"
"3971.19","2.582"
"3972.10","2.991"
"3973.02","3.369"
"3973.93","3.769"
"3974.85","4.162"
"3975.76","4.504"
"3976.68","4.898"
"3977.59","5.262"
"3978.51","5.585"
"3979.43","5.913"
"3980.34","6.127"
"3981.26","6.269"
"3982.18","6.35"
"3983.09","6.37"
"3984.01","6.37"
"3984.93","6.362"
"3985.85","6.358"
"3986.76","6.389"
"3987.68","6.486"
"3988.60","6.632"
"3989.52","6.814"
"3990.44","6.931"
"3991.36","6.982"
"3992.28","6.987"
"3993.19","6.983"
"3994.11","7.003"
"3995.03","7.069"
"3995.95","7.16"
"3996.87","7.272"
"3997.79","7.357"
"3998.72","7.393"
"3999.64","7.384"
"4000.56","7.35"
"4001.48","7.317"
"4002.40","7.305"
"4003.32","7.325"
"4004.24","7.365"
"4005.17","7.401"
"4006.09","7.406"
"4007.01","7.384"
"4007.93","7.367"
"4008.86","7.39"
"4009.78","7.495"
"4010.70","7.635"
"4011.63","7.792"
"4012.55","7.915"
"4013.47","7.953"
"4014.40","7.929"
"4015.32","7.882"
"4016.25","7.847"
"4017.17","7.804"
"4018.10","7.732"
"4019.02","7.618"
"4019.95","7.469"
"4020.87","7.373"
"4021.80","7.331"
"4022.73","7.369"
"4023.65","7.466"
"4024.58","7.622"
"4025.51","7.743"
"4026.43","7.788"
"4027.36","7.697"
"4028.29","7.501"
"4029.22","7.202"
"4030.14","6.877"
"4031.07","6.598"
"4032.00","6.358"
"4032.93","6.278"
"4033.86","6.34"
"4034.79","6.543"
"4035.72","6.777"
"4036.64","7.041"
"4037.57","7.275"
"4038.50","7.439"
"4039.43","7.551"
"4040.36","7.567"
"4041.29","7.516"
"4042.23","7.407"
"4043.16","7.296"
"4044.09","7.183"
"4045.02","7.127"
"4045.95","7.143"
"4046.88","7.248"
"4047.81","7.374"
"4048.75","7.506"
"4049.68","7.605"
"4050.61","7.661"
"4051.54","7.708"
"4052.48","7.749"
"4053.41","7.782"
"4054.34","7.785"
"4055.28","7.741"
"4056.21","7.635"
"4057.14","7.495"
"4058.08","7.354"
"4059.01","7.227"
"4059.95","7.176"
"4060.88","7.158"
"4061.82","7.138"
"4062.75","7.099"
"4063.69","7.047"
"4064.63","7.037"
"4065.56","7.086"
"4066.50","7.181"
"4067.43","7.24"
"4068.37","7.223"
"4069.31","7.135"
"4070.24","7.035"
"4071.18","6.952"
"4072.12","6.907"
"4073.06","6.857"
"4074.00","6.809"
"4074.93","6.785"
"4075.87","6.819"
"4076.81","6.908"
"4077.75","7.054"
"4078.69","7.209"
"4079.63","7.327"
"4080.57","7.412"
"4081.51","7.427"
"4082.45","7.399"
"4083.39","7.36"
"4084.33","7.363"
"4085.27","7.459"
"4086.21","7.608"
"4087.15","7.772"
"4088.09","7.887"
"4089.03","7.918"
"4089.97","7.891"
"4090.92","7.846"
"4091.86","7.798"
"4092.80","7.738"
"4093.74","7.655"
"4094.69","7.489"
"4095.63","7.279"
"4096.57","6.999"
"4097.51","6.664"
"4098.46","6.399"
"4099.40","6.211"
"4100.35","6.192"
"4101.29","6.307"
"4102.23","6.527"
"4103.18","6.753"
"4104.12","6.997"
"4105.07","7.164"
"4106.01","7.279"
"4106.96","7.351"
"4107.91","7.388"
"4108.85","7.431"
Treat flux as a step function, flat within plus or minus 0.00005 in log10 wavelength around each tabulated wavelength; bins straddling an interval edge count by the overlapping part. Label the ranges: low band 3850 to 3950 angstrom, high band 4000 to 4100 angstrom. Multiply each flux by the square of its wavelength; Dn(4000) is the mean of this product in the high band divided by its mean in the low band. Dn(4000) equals 1.92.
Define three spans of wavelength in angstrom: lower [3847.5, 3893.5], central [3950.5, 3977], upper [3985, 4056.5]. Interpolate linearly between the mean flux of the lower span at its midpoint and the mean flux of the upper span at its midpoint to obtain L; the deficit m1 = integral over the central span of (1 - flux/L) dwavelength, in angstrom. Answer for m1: 9.2 angstrom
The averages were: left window 3.92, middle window 3.91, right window 7.31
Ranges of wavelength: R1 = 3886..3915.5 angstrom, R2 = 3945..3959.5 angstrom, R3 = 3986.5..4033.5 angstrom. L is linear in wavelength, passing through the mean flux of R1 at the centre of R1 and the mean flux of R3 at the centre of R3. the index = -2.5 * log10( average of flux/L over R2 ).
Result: 0.183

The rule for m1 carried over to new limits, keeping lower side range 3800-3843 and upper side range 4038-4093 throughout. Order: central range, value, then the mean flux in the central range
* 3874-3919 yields 0.7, 4.68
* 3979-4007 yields -2.9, 6.89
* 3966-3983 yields 5.4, 4.07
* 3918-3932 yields 3.8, 3.75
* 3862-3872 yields 0.2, 4.19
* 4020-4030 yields -1.1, 7.49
